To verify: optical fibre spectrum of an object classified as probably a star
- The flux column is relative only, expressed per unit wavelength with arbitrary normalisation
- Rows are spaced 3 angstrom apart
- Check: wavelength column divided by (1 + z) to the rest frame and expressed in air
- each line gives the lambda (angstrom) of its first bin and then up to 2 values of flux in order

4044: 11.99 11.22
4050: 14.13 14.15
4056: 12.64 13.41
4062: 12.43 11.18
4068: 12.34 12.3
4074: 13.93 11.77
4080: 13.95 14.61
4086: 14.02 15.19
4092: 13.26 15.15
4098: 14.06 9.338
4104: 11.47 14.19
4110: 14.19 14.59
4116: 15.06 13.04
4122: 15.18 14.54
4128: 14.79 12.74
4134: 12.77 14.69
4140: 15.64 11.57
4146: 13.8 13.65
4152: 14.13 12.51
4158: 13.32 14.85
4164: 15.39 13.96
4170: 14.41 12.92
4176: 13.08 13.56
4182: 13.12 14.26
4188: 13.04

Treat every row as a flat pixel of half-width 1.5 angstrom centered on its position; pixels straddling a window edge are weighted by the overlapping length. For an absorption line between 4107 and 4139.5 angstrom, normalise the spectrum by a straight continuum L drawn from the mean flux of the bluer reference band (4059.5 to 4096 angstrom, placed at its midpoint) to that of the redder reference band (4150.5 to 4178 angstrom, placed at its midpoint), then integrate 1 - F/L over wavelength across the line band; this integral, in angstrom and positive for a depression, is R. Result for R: -1.5 angstrom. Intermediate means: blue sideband 13.3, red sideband 13.8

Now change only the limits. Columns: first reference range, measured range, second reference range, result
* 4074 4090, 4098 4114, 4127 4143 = 1.21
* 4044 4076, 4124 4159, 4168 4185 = -1.06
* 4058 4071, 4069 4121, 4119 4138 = -1.71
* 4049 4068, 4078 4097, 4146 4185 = -1.66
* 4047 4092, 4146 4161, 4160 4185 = 0.22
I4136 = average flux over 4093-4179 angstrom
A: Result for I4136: 13.7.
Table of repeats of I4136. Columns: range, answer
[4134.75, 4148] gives 13.8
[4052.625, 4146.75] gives 13.5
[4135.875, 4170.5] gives 14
